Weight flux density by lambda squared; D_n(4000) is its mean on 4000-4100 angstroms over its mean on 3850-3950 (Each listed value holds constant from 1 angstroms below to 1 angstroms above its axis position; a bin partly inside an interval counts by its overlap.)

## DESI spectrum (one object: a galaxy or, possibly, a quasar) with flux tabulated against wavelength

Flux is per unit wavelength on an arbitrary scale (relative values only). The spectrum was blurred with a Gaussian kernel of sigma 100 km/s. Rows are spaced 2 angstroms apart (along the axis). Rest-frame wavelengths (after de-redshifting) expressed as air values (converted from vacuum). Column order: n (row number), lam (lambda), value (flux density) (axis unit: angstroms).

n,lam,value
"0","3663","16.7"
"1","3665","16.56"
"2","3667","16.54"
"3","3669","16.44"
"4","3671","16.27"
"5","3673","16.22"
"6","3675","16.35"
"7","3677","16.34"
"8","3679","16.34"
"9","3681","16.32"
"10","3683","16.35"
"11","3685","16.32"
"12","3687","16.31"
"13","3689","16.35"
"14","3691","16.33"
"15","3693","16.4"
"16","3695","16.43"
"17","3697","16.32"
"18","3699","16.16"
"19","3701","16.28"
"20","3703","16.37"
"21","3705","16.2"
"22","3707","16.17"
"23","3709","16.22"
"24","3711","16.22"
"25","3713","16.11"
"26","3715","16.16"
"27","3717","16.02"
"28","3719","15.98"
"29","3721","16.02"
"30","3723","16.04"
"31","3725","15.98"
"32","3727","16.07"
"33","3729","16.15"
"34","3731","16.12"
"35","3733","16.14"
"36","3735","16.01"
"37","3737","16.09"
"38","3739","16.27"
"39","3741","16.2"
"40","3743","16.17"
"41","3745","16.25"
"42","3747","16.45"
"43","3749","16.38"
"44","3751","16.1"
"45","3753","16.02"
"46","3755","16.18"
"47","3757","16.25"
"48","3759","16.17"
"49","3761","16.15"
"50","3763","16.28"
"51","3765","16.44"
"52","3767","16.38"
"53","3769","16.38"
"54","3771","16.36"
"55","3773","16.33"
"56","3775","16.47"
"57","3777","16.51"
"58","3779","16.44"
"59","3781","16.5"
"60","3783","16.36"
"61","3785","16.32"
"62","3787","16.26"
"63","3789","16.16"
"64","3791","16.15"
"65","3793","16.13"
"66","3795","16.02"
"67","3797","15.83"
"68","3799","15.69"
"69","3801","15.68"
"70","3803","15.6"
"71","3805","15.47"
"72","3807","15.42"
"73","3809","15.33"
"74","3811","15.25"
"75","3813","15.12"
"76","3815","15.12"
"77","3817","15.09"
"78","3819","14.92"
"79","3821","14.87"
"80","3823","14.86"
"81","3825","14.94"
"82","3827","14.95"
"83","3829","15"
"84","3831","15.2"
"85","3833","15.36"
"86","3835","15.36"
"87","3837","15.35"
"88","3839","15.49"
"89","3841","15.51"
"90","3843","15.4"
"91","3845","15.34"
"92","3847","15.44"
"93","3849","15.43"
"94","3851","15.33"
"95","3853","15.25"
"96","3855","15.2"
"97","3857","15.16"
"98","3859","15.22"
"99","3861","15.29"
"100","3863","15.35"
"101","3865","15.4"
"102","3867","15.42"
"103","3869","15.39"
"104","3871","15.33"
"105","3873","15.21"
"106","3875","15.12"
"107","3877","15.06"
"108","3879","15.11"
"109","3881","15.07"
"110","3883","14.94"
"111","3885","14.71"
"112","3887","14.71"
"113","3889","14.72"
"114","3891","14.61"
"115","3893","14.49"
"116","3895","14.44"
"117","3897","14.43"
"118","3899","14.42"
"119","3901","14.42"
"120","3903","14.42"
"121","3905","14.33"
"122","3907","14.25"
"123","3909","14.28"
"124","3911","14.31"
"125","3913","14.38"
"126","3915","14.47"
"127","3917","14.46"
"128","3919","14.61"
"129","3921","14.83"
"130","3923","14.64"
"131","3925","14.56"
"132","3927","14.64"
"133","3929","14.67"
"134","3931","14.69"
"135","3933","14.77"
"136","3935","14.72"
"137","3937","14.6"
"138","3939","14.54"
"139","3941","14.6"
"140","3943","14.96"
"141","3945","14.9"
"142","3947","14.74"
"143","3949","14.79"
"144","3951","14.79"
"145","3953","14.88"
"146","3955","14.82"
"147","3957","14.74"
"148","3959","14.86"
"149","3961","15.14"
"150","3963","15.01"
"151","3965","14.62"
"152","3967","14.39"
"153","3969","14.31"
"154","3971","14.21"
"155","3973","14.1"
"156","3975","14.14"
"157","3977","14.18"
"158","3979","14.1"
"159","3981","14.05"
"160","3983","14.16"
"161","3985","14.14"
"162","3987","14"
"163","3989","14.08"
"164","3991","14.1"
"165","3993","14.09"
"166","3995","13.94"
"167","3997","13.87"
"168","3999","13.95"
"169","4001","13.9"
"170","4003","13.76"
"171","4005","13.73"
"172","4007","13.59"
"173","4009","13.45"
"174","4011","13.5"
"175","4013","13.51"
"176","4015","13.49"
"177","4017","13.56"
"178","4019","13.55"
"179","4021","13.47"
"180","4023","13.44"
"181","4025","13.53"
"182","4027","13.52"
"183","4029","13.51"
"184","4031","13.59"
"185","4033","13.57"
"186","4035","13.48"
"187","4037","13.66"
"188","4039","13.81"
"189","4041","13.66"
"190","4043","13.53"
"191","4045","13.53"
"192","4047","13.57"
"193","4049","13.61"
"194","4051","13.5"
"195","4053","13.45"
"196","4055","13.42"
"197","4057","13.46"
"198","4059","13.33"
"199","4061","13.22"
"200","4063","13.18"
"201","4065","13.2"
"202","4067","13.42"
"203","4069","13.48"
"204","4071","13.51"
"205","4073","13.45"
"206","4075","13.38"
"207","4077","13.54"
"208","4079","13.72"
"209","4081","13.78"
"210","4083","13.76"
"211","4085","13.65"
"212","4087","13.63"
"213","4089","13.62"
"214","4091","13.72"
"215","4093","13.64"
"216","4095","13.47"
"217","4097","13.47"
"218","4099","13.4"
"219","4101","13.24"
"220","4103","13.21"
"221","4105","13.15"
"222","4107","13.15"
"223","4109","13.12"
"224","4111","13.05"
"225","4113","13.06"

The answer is 1.0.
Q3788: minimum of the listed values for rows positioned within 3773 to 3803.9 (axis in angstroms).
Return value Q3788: 15.6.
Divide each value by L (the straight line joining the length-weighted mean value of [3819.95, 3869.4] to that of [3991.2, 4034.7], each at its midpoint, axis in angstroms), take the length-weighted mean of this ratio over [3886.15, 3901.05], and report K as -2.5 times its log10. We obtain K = 0.02 mag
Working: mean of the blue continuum 15.3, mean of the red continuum 13.6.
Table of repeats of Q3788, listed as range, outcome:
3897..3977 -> 14.1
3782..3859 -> 14.86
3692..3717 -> 16.02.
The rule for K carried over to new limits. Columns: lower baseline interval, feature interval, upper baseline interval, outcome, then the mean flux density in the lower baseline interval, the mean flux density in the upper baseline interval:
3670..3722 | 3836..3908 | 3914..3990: 0.00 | 16.3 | 14.6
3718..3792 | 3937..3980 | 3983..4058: -0.03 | 16.2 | 13.7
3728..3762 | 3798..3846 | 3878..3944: 0.01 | 16.2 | 14.6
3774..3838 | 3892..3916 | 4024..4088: 0.03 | 15.6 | 13.5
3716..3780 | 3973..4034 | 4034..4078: 0.01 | 16.2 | 13.5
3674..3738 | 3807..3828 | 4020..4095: 0.02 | 16.2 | 13.5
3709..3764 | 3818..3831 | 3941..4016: 0.04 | 16.1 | 14.2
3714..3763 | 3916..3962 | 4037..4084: -0.02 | 16.1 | 13.5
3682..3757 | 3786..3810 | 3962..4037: -0.02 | 16.2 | 13.9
